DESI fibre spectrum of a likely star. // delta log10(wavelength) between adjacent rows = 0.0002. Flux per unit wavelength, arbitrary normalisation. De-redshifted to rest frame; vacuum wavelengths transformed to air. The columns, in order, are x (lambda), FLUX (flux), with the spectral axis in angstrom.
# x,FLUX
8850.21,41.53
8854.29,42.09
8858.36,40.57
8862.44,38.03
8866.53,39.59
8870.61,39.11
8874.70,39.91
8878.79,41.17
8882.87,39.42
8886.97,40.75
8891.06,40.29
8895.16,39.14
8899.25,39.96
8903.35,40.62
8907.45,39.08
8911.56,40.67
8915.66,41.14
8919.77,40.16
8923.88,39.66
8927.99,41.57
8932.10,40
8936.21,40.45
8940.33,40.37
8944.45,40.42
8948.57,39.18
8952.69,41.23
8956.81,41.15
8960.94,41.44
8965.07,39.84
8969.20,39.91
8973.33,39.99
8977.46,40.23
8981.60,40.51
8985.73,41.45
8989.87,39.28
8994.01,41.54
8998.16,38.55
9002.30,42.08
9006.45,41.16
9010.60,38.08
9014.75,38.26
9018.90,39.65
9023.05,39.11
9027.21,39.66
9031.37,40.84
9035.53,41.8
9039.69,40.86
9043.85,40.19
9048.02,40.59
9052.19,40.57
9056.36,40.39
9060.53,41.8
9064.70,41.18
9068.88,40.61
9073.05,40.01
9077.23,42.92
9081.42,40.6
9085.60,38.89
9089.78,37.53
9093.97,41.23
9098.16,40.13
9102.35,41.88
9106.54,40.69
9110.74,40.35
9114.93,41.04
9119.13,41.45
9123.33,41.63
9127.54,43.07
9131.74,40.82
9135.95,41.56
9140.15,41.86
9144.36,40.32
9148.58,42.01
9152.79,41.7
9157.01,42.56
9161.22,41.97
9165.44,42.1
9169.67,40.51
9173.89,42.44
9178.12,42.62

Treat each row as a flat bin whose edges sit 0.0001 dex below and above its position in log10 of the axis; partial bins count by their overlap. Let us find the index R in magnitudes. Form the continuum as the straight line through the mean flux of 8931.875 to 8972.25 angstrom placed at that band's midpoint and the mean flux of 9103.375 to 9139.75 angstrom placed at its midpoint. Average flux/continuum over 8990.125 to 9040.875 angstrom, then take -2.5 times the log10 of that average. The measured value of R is 0.02 mag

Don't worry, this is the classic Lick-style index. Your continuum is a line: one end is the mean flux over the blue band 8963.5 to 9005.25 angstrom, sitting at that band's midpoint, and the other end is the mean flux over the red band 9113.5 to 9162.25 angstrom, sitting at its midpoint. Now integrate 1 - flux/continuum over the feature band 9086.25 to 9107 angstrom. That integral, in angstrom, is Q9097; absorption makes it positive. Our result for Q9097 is 0.6 angstrom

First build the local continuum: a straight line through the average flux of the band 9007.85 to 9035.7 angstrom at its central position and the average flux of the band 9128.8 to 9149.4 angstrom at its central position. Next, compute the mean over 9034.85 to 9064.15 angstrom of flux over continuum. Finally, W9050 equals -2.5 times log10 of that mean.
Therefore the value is -0.02 mag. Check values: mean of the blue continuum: 39.5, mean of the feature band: 40.9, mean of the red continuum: 41.3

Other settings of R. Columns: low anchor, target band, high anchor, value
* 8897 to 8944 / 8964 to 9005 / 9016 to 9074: 0.002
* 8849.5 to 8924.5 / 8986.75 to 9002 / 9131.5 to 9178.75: 0.016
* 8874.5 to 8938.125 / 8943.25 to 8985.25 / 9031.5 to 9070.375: 0.002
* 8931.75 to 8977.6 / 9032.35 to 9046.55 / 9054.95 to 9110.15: -0.011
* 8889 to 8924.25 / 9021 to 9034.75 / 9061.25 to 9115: 0.010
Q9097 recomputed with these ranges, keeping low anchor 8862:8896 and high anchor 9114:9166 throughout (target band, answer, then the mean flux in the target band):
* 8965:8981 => 0.17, 40.1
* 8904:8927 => -0.10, 40.2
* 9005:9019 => 0.56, 39.2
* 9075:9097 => 0.58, 40.2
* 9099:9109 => 0.08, 41.1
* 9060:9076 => 0.10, 40.9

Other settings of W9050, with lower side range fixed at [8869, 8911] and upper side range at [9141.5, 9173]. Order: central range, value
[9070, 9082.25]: 0.00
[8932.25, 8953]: 0.00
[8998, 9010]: 0.00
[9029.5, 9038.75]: -0.01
